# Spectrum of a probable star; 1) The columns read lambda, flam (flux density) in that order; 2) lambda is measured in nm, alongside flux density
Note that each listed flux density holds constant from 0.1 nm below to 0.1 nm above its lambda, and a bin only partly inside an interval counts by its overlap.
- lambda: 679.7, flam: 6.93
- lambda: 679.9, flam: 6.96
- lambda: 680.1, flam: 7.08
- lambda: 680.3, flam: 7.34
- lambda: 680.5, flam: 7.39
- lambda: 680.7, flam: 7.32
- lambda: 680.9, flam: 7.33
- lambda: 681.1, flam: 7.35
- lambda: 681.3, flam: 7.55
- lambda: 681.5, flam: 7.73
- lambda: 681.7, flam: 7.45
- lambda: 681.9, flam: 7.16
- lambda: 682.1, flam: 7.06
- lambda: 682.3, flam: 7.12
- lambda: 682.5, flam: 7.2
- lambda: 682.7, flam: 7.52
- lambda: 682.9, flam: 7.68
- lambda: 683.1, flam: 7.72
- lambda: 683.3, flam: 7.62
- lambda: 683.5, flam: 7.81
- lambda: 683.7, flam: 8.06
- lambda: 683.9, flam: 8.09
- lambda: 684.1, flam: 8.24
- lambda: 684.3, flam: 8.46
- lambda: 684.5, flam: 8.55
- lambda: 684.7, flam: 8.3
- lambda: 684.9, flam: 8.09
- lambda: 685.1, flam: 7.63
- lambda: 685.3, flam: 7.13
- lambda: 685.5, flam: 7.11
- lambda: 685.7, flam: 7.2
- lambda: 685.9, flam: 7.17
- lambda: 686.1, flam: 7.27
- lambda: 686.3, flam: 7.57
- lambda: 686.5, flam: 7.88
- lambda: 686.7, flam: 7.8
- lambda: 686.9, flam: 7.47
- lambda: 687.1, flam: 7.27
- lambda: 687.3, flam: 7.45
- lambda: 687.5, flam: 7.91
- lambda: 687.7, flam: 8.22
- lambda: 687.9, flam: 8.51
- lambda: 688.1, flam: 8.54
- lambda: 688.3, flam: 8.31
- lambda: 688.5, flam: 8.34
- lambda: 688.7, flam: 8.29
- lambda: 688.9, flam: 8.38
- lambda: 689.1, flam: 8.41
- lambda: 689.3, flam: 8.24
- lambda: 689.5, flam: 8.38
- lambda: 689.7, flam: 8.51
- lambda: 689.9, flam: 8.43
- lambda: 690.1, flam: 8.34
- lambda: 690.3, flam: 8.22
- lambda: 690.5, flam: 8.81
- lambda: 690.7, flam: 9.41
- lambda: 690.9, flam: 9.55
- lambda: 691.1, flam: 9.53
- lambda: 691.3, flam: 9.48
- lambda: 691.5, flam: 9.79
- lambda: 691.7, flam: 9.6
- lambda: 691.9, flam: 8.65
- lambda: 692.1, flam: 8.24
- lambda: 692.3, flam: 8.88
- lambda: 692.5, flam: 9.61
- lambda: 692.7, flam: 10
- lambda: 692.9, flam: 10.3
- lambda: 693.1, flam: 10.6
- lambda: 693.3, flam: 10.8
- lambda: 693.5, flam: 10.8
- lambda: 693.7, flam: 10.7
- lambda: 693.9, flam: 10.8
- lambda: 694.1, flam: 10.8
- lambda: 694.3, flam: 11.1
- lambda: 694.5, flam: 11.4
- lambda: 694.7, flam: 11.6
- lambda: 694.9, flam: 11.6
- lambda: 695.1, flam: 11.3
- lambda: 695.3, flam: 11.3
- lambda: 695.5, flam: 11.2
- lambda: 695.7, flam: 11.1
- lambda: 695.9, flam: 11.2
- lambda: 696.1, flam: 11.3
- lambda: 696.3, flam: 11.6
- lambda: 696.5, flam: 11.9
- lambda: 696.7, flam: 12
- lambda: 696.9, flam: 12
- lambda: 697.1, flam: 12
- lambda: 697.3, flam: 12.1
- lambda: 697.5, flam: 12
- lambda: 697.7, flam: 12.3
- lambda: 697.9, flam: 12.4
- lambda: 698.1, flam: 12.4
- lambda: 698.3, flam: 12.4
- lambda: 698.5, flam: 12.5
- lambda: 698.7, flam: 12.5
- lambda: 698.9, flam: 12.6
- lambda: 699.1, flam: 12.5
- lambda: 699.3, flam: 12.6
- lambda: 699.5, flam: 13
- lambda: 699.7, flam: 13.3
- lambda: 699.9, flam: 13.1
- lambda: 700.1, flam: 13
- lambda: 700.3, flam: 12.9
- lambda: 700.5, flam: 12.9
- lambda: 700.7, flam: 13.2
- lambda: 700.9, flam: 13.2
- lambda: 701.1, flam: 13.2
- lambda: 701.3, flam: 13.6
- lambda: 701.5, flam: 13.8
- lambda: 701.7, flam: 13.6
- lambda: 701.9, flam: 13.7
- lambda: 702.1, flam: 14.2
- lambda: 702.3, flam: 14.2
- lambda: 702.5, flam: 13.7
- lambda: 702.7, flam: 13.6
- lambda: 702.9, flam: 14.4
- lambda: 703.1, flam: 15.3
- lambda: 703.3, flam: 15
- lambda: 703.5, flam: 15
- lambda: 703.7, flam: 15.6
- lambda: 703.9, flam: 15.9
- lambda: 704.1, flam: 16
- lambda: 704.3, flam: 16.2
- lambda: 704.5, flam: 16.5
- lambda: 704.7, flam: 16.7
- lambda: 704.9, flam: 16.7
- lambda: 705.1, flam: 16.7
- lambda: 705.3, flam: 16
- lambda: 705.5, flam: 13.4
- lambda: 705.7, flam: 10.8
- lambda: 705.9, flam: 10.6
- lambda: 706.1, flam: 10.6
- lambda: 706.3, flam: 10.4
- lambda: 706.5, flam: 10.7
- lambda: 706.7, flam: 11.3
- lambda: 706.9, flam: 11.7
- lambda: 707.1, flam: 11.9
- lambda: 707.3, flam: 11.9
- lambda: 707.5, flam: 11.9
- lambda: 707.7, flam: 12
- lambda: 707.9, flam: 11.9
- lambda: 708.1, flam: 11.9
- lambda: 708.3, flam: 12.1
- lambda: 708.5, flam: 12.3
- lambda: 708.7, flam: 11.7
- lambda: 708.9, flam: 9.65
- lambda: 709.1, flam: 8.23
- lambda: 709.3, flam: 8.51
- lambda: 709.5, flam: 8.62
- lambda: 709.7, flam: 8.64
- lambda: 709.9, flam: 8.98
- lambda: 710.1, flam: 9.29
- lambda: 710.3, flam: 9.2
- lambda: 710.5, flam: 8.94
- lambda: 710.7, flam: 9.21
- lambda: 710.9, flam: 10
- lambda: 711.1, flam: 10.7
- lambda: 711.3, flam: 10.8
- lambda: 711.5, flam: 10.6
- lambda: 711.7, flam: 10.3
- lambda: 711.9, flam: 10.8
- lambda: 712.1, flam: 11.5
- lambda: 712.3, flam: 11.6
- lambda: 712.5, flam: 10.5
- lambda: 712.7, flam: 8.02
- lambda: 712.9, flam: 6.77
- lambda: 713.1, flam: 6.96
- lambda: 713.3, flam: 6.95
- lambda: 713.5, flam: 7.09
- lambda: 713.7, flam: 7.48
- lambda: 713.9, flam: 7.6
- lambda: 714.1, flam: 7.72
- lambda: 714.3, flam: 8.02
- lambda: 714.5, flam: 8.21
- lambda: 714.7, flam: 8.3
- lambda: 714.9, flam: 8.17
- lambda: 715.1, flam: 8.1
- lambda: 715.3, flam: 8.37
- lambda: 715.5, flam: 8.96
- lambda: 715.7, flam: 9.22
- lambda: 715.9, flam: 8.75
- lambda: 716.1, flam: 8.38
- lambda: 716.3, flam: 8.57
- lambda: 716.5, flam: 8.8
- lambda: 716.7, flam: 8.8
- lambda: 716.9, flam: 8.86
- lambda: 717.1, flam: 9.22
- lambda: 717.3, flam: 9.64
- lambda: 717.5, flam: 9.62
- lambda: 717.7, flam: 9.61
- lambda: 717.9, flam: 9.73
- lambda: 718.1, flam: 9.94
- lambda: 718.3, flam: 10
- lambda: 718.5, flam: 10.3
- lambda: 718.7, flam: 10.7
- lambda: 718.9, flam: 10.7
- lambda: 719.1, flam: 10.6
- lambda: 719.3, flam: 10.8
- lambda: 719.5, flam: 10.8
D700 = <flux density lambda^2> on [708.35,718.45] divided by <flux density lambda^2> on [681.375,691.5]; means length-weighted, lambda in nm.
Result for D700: 1.2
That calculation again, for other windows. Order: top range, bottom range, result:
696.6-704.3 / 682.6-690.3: 1.76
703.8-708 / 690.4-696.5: 1.33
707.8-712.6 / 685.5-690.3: 1.37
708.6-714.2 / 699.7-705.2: 0.65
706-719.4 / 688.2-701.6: 0.93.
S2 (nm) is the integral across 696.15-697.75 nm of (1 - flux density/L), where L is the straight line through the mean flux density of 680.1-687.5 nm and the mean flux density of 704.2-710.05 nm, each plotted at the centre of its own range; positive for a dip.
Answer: -0.300 nm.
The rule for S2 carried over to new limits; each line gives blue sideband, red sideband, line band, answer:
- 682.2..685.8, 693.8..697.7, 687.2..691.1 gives 0.39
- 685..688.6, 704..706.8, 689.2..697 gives -0.31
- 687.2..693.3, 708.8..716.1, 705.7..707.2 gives -0.36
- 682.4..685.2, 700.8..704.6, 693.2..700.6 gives 0.36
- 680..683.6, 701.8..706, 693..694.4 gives 0.07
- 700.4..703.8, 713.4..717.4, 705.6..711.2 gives 0.43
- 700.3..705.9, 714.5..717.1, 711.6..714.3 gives 0.35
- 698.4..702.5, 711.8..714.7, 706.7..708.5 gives -0.23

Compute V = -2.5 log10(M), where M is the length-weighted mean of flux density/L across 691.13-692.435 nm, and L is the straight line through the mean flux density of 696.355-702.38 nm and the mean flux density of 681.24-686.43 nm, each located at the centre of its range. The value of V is 0.13 mag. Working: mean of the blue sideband 7.64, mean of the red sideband 12.8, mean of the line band 9.14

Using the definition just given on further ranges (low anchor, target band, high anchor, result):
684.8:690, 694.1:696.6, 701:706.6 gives -0.04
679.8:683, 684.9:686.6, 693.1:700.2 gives 0.16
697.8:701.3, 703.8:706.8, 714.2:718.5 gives -0.20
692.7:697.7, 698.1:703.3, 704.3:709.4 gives -0.13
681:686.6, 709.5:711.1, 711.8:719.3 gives -0.05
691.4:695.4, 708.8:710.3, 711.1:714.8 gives 0.03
